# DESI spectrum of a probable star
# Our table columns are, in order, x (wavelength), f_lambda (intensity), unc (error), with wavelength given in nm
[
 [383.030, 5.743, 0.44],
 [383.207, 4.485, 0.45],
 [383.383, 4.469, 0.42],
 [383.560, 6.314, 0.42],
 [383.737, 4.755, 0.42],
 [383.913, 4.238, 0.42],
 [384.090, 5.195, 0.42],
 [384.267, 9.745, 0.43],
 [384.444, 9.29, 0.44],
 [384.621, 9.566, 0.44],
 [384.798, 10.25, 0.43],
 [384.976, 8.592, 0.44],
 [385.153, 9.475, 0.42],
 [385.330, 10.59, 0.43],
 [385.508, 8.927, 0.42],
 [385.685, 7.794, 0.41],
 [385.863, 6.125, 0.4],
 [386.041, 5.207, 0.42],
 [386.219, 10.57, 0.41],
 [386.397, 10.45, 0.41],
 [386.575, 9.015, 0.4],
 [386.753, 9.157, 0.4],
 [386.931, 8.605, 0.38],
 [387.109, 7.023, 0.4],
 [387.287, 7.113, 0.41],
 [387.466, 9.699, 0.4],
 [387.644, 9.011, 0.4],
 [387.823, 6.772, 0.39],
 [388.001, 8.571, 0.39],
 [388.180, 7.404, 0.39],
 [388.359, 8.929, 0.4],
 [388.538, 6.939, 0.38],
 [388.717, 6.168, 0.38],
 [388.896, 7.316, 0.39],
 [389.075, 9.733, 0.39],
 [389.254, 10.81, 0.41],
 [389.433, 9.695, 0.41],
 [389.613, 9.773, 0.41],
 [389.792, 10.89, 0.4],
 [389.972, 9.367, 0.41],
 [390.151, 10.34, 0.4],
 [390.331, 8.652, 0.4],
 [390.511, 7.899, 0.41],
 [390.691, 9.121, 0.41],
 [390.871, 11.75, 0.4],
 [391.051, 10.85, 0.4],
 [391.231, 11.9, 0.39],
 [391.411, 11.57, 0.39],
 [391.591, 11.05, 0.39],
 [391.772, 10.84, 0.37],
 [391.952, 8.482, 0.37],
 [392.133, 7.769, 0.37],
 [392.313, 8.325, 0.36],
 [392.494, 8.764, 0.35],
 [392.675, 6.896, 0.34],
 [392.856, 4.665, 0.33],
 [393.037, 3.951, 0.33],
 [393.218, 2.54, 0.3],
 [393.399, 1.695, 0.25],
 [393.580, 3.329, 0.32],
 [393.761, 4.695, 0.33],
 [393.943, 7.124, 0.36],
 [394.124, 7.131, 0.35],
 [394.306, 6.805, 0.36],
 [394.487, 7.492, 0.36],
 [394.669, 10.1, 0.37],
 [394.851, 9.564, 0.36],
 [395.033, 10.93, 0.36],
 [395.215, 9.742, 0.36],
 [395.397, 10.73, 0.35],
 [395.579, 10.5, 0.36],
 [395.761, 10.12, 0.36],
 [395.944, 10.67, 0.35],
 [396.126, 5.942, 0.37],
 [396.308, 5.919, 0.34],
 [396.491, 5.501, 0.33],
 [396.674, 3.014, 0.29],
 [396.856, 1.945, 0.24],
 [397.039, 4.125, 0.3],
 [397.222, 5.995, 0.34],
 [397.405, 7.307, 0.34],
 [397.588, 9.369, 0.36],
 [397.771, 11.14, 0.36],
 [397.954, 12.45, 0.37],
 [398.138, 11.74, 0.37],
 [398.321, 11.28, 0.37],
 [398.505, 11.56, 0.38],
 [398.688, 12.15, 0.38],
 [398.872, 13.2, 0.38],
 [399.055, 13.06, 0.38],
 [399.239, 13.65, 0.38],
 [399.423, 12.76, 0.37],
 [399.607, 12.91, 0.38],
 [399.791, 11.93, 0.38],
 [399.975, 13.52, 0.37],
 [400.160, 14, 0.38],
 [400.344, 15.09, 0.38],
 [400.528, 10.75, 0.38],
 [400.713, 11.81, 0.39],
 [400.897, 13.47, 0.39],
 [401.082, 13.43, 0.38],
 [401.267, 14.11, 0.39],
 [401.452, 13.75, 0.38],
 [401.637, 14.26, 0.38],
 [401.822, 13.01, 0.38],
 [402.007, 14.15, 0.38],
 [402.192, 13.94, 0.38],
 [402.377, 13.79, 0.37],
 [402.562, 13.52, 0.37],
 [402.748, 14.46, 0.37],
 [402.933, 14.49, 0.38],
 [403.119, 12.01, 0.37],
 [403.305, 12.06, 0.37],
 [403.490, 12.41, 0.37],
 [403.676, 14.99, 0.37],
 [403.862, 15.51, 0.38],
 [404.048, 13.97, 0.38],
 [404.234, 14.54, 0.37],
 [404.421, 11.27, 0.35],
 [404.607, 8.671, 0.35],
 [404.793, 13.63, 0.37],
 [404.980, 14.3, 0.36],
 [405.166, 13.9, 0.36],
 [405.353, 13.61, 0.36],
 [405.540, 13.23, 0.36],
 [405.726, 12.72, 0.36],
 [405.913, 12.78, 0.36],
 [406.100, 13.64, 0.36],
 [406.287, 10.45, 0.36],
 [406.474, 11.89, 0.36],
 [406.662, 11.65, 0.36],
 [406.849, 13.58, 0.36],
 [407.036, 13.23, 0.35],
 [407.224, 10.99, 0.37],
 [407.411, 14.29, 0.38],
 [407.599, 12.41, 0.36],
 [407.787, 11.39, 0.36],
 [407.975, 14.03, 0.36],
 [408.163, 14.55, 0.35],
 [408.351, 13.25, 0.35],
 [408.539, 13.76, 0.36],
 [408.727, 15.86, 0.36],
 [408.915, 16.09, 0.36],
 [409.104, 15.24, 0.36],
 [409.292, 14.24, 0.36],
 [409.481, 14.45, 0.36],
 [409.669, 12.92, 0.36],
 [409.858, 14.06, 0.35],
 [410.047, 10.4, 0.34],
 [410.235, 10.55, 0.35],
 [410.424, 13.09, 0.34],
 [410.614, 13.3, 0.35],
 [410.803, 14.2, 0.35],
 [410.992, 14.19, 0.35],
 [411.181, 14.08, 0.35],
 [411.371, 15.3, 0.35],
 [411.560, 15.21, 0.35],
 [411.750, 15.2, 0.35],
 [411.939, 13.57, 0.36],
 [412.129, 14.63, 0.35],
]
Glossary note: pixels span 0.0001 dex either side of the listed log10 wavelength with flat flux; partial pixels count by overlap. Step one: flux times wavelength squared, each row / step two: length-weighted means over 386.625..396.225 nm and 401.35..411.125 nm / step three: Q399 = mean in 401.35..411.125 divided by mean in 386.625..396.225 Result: 1.71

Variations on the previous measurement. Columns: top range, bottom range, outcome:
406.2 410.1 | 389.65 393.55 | 1.73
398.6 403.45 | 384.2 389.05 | 1.69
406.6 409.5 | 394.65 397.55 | 1.92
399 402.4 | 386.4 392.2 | 1.54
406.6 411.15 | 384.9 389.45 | 1.78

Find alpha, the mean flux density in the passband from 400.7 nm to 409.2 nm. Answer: 13.4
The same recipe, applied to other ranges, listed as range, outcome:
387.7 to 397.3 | 7.94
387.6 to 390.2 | 8.76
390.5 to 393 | 9.2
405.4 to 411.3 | 13.3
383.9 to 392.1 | 8.96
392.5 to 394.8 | 5.73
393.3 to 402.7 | 10.2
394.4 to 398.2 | 8.27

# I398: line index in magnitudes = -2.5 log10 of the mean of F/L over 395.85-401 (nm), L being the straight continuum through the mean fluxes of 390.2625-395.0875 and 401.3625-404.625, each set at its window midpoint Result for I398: 0.10 mag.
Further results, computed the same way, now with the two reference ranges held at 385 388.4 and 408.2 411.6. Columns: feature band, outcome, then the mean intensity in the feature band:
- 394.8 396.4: 0.129 mag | 9.34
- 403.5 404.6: -0.083 mag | 13.5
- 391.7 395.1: 0.412 mag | 6.85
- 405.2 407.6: 0.031 mag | 12.7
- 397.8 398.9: -0.072 mag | 11.9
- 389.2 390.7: -0.048 mag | 9.61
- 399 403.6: -0.124 mag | 13.3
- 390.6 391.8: -0.161 mag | 11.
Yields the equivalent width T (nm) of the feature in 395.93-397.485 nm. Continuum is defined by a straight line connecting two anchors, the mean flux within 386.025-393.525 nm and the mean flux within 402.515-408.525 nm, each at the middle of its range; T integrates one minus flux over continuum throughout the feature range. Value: 0.76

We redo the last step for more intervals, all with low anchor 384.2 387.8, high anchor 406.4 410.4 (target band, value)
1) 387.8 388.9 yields 0.21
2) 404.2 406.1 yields -0.03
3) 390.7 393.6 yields 0.59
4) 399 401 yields -0.24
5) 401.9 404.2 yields -0.30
